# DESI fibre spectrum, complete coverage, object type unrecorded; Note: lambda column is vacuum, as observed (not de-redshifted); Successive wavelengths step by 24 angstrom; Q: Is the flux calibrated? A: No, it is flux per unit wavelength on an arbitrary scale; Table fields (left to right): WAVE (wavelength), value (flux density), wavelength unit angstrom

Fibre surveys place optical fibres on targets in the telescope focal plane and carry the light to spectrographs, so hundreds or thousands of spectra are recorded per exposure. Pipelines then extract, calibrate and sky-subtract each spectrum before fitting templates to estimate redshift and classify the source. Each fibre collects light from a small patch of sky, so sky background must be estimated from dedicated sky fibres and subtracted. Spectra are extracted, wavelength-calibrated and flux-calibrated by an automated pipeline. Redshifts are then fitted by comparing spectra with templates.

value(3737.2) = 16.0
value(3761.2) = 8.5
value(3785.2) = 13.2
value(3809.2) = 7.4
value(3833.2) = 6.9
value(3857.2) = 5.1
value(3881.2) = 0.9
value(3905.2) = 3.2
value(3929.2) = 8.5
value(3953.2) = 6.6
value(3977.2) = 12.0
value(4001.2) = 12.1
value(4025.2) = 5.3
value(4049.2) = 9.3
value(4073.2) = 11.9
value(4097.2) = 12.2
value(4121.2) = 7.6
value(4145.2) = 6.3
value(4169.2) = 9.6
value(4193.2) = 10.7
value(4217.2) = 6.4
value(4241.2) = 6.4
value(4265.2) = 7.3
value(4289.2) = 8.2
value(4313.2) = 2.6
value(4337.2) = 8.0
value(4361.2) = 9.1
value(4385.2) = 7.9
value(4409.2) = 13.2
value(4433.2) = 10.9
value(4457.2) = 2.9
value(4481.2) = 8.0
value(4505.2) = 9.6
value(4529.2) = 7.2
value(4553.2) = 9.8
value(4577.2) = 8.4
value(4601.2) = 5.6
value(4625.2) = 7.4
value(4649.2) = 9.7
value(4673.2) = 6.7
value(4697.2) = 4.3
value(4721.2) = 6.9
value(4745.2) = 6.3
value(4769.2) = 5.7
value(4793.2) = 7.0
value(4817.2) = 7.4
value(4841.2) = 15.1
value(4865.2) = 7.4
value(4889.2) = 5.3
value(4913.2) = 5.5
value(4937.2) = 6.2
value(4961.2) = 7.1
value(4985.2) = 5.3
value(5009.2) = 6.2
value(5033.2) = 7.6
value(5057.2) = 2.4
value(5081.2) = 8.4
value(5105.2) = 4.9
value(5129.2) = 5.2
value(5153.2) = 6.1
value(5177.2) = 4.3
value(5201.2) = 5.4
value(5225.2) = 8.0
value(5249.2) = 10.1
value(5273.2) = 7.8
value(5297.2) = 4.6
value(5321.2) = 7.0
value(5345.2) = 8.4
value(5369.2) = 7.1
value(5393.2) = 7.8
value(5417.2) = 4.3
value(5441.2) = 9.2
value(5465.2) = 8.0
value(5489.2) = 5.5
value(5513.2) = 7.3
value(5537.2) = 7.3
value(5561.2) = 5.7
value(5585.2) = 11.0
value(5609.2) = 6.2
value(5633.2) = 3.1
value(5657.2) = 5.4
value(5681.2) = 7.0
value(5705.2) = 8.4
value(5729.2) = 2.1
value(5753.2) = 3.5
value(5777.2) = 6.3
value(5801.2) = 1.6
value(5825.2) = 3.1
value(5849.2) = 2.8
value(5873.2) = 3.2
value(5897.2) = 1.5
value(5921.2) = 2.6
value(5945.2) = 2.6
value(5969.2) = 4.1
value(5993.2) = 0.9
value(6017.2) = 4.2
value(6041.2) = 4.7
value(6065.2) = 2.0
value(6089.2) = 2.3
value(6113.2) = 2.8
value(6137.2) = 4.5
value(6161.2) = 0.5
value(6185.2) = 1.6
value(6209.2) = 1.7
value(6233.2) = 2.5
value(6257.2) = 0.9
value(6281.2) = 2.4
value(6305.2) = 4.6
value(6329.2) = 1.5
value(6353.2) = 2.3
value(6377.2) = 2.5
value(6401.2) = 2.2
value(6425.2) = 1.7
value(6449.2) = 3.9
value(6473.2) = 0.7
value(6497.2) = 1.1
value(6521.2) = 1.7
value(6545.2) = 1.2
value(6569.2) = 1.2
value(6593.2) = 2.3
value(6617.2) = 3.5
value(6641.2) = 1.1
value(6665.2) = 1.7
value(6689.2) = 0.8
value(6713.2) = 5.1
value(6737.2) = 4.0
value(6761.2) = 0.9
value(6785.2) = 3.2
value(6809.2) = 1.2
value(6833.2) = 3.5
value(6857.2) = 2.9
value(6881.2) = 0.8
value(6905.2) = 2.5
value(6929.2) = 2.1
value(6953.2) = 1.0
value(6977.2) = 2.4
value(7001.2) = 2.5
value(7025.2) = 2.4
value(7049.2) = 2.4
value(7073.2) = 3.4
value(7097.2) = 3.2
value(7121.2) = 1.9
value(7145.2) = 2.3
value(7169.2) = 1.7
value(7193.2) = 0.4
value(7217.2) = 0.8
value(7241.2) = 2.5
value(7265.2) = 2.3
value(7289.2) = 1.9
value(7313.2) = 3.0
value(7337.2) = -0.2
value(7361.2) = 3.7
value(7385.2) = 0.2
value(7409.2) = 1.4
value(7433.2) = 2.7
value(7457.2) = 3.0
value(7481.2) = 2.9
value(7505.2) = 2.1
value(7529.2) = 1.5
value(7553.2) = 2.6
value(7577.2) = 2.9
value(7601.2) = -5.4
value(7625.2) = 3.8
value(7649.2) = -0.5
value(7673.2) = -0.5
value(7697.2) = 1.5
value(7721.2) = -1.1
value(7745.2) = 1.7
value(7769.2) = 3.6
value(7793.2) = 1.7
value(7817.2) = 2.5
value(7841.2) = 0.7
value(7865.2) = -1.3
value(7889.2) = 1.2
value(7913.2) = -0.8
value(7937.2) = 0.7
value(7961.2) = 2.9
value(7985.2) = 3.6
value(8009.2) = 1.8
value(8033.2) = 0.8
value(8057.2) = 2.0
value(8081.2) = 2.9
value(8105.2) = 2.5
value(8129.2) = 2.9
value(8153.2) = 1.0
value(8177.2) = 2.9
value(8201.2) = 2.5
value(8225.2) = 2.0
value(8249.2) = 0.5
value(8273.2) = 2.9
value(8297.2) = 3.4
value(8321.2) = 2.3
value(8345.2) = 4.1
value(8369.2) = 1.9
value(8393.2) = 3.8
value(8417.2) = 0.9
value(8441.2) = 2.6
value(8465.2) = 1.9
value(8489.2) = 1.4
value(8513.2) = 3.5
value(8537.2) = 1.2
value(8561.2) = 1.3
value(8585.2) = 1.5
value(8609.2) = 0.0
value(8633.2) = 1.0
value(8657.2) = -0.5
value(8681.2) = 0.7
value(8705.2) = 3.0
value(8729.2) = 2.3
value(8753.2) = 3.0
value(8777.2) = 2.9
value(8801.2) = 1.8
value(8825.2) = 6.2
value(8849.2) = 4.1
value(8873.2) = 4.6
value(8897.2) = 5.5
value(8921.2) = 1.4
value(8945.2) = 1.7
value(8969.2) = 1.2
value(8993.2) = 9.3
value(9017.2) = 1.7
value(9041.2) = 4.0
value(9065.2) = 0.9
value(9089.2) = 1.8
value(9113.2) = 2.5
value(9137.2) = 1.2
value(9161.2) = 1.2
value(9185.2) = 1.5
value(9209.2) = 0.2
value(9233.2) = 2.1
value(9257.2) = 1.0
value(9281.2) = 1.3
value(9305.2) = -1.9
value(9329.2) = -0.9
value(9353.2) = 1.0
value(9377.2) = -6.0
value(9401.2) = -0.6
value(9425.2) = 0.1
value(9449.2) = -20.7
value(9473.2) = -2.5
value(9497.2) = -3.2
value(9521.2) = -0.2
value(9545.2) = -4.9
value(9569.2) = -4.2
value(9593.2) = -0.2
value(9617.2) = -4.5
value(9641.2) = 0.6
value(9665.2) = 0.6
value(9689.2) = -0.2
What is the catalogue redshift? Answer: 1.46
